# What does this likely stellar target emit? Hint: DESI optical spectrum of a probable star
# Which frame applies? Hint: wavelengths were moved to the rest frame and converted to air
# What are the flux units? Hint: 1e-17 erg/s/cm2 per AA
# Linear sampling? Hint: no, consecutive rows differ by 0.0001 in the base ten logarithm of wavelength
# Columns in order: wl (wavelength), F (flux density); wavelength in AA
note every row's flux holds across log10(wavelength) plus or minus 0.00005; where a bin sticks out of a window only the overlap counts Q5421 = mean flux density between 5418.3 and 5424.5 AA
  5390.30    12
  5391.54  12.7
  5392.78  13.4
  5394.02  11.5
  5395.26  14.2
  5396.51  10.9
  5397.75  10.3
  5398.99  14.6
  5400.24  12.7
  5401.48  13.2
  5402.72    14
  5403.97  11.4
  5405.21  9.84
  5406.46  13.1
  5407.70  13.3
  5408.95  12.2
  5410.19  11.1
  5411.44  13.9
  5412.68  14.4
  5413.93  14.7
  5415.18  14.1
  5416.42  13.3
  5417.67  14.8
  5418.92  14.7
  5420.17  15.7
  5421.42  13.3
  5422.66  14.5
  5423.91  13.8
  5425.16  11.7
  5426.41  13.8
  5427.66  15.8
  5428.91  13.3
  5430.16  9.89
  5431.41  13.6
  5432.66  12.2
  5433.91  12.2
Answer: 14.4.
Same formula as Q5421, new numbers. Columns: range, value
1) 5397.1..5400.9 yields 12.5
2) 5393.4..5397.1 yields 12.2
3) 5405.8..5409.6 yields 12.8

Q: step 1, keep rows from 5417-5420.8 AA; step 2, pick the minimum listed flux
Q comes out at 14.7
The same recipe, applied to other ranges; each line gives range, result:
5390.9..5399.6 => 10.3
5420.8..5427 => 11.7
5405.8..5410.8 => 11.1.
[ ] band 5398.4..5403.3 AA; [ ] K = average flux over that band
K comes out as 13.6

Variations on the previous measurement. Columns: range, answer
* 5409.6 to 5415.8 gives 13.7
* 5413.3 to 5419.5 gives 14.3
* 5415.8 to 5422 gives 14.4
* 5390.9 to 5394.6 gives 12.6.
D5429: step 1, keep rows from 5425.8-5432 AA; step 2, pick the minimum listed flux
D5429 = 9.89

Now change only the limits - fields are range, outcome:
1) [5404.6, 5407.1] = 9.84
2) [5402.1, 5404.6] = 11.4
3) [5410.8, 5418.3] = 13.3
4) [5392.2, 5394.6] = 11.5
